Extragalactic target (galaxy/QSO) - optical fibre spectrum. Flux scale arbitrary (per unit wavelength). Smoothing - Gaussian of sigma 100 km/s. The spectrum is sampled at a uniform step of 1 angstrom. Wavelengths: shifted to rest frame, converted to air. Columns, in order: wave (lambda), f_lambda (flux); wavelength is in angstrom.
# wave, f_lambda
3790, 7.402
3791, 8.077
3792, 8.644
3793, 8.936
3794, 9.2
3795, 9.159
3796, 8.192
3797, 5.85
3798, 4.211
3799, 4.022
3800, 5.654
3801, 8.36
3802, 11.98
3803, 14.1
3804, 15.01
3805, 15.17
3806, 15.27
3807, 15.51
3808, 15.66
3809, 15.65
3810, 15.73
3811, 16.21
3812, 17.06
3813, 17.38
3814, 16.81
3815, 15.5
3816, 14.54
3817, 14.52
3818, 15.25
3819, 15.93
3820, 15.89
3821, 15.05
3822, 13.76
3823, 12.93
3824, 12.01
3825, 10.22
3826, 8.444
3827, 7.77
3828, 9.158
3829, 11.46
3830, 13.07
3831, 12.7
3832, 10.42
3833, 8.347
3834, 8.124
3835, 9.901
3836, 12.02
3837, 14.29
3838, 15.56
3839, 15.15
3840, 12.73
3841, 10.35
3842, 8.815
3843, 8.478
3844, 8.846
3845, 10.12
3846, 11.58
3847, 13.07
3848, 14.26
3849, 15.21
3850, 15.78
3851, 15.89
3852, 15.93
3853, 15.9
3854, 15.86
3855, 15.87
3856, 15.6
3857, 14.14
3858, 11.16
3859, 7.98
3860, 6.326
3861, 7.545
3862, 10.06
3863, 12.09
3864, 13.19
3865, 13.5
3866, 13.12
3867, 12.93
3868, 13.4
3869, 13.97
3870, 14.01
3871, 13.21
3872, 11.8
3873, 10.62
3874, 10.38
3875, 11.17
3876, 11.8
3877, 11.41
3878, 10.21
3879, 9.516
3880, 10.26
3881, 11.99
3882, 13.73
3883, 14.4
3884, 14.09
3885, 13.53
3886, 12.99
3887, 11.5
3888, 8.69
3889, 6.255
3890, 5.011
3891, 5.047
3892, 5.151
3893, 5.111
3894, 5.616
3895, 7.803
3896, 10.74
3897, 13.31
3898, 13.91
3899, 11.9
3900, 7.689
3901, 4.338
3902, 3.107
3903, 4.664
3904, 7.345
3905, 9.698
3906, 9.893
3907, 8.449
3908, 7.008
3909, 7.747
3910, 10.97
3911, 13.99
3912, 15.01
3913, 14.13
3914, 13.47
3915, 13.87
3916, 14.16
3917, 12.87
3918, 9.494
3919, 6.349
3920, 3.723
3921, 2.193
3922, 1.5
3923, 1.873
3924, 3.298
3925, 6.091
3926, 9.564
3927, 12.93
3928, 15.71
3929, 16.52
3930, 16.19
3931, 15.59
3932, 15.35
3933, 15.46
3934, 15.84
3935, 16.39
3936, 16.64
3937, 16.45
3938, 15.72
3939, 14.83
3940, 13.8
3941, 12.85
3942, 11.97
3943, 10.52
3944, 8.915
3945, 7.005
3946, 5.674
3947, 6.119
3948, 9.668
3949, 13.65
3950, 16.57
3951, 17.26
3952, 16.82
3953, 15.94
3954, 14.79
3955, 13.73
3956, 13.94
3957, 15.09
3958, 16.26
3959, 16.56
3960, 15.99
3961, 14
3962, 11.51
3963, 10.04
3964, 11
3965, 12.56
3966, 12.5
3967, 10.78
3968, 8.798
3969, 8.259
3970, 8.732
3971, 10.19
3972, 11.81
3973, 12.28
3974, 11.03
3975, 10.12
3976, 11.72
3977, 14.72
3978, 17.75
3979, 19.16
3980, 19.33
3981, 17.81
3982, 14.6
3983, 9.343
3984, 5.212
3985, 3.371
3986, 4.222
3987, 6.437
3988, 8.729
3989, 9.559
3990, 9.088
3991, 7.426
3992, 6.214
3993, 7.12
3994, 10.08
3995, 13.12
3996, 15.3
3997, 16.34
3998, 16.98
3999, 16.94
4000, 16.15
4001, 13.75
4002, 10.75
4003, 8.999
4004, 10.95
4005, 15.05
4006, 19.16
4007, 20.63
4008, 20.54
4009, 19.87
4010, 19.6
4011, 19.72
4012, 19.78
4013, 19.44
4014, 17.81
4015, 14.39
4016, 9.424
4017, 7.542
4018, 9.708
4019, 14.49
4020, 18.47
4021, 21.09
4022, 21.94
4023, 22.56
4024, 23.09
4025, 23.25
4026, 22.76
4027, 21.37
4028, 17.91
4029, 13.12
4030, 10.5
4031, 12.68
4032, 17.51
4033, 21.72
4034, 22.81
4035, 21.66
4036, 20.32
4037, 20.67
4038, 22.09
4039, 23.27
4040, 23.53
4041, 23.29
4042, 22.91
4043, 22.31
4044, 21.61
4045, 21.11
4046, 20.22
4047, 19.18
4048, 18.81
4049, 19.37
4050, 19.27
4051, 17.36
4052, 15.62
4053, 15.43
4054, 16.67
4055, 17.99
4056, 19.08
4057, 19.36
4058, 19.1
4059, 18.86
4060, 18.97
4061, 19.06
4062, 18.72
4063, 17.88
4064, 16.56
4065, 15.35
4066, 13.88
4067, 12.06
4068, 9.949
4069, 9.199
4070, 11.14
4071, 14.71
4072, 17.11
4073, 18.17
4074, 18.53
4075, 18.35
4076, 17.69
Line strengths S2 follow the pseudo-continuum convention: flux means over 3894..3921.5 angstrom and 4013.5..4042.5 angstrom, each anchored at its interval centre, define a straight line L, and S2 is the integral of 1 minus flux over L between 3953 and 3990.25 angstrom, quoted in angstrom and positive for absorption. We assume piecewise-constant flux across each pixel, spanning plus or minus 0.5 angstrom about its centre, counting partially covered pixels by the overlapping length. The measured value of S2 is 5.82 angstrom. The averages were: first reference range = 9.48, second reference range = 18.7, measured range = 12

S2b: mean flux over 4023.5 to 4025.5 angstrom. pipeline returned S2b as 23.2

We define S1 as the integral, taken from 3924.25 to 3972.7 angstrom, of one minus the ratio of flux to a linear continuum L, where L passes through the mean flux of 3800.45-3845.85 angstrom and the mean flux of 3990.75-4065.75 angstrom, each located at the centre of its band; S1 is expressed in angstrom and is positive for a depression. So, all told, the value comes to 8.6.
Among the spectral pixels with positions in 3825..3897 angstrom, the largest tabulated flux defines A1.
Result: 15.93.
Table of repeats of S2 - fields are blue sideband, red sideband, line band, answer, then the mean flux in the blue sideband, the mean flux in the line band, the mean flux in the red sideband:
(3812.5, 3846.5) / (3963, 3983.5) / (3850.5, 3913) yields 7.80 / 12.3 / 10.8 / 12.6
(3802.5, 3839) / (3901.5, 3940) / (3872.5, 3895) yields 3.85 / 13.5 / 9.88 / 10.9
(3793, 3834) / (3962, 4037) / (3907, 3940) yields 4.69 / 12.2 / 11.6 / 14.3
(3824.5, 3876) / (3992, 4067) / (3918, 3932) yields 5.40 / 12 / 8.85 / 17.6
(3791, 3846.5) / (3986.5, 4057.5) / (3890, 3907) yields 7.49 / 11.9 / 7.77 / 16.9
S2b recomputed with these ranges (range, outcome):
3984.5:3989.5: 6.46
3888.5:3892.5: 5.37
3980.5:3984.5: 11.7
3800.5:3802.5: 10.2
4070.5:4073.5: 16.7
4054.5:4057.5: 18.8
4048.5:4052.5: 17.9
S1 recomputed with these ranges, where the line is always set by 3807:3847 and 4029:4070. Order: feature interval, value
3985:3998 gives 5.7 angstrom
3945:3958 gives 2.2 angstrom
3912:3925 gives 5.8 angstrom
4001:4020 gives 2.0 angstrom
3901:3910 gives 4.5 angstrom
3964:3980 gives 4.0 angstrom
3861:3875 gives 1.6 angstrom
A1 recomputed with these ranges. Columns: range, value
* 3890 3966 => 17.26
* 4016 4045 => 23.53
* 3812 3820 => 17.38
